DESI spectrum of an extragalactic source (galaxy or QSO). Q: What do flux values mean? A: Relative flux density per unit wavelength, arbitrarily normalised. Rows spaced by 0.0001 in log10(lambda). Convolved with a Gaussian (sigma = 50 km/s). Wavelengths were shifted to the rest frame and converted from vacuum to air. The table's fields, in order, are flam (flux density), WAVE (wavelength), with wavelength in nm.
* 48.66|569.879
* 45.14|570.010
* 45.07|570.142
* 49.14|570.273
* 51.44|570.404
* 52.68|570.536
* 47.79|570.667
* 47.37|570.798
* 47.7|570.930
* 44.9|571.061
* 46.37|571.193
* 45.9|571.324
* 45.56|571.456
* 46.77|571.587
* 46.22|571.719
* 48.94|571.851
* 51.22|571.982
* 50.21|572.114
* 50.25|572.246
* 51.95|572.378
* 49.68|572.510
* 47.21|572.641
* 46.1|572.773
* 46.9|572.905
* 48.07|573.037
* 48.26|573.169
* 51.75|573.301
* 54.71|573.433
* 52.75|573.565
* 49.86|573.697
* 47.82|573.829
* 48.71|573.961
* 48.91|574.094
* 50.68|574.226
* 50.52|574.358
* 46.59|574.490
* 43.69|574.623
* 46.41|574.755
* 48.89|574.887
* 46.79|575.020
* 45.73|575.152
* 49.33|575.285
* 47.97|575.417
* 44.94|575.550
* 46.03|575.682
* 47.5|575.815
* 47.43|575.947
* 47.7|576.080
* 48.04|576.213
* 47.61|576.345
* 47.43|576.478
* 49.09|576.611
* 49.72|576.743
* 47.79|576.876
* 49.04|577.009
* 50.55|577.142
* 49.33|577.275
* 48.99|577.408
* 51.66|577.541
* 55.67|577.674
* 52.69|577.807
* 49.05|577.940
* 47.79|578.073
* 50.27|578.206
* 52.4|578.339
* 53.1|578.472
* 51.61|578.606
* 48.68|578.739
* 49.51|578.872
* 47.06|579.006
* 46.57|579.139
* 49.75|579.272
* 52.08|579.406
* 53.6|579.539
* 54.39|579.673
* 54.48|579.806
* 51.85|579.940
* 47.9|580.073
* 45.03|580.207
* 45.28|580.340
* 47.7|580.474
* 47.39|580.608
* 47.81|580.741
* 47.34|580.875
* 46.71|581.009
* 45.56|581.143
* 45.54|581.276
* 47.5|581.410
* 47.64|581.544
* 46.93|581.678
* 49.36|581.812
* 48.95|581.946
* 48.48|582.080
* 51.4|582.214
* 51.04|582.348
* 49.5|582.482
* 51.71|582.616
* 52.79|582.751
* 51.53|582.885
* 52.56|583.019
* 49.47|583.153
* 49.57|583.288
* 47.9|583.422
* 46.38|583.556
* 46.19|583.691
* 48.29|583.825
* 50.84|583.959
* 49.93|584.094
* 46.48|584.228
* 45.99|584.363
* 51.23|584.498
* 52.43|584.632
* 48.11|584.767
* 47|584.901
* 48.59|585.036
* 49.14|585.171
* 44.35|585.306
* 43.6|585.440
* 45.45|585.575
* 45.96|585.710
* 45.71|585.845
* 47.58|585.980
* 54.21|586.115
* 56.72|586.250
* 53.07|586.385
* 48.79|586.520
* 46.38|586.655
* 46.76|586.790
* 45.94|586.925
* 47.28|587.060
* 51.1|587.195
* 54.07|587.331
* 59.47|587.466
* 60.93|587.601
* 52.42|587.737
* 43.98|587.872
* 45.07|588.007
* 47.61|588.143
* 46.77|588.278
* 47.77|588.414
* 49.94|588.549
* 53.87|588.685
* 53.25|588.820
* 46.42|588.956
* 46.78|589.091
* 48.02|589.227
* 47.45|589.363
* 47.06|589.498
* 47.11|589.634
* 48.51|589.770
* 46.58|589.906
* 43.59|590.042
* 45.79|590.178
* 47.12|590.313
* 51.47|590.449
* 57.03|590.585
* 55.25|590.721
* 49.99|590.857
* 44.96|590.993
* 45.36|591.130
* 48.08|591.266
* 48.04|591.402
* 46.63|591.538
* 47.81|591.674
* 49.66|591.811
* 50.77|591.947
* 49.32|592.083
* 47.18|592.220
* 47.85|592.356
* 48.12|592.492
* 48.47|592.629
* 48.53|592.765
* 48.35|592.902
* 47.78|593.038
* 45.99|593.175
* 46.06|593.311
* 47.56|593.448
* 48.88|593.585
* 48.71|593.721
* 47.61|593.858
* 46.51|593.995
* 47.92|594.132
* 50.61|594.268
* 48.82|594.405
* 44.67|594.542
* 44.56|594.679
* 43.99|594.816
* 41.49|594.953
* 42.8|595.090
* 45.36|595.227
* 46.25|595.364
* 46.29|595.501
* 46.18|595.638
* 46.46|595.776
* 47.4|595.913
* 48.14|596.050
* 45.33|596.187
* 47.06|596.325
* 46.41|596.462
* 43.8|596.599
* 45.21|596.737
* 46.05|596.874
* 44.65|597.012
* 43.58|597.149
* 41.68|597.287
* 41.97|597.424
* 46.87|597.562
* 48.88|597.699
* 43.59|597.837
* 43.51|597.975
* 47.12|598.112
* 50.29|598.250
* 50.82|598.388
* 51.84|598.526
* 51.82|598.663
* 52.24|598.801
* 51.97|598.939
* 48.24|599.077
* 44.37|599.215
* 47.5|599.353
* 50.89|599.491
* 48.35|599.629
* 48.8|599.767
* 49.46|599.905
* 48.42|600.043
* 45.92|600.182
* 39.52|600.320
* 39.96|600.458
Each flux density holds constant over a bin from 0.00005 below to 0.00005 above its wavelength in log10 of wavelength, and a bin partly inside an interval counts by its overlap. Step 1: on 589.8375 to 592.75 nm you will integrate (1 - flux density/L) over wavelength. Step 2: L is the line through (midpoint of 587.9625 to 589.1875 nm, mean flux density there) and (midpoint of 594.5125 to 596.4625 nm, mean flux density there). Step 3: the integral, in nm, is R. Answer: -0.07 nm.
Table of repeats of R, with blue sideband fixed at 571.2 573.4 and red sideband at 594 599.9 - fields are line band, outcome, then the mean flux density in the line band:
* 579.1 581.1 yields -0.052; 49.2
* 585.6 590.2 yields -0.171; 49.2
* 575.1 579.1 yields -0.081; 49.1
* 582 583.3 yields -0.083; 50.8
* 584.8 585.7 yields 0.023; 46.4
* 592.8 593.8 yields -0.013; 47.6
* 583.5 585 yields -0.025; 48.5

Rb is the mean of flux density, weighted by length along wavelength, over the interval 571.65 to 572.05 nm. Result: 48.7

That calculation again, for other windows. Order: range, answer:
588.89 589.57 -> 47.2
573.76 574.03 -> 48.2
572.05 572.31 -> 50.2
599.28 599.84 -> 48.9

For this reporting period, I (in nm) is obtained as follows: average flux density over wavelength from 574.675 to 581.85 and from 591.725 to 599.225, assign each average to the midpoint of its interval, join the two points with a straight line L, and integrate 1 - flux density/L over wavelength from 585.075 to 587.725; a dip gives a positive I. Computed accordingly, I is -0.10 nm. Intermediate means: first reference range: 48.8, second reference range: 47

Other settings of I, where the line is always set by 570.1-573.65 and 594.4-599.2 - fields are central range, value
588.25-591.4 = -0.11 nm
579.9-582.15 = 0.02 nm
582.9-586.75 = -0.09 nm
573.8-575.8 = 0.04 nm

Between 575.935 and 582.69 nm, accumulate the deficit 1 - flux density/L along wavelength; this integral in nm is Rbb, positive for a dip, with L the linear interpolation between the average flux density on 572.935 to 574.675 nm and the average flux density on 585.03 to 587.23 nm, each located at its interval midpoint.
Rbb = -0.06 nm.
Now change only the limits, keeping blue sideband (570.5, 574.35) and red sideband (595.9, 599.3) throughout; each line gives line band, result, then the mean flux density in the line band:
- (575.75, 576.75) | 0.01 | 48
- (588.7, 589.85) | -0.02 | 48.3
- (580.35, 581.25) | 0.02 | 46.9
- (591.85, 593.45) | -0.03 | 48.1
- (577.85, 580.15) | -0.11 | 50.6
